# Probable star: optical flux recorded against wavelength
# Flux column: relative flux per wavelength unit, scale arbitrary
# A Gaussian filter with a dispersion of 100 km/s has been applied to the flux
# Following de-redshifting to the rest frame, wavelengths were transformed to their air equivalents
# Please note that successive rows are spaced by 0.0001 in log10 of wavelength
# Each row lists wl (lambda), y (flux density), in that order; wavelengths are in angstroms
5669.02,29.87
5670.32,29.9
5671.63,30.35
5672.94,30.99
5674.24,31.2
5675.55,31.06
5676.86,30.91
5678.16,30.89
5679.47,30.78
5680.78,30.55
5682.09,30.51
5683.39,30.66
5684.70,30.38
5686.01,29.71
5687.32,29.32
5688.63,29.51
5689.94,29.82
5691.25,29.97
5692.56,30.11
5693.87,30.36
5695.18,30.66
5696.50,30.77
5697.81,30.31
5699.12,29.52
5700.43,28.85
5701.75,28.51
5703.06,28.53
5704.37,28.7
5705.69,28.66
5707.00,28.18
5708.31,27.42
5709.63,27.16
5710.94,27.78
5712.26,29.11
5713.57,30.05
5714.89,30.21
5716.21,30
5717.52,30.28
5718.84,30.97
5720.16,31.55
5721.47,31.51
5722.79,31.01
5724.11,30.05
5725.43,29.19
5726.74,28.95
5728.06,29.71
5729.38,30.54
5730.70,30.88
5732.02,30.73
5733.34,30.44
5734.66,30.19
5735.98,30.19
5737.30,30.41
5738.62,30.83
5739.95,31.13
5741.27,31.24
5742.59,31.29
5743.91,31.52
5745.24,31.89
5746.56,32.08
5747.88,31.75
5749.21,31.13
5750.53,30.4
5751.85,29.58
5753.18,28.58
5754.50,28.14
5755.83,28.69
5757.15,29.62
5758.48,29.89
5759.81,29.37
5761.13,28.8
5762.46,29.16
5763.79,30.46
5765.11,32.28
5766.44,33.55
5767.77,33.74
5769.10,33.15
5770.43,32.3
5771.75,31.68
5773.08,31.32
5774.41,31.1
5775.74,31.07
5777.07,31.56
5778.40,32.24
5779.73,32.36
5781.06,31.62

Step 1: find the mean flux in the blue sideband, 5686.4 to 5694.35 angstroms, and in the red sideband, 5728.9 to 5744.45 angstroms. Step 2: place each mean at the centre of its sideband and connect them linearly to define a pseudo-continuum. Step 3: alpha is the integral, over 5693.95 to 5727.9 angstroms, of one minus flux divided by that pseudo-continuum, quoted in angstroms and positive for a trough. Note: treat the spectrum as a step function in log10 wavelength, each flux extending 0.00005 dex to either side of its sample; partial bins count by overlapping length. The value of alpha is 0.8 angstroms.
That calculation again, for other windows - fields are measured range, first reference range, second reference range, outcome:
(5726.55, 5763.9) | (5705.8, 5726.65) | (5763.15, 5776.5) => 0.79 angstroms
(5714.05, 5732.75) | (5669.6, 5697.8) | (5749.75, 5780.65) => 0.13 angstroms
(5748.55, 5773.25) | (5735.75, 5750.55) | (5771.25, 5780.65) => 0.65 angstroms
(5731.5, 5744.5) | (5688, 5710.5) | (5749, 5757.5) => -0.65 angstroms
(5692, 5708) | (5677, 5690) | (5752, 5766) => 0.39 angstroms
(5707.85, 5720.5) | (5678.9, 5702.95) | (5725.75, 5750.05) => 0.40 angstroms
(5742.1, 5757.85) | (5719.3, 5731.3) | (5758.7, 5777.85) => 0.29 angstroms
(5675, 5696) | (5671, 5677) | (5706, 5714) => -0.19 angstroms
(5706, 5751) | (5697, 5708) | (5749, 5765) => -1.63 angstroms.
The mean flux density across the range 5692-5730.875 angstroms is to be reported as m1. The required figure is 29.6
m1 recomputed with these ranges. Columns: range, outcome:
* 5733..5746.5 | 31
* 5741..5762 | 30.2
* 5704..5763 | 30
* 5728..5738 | 30.4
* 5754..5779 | 31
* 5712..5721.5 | 30.5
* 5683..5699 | 30.1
